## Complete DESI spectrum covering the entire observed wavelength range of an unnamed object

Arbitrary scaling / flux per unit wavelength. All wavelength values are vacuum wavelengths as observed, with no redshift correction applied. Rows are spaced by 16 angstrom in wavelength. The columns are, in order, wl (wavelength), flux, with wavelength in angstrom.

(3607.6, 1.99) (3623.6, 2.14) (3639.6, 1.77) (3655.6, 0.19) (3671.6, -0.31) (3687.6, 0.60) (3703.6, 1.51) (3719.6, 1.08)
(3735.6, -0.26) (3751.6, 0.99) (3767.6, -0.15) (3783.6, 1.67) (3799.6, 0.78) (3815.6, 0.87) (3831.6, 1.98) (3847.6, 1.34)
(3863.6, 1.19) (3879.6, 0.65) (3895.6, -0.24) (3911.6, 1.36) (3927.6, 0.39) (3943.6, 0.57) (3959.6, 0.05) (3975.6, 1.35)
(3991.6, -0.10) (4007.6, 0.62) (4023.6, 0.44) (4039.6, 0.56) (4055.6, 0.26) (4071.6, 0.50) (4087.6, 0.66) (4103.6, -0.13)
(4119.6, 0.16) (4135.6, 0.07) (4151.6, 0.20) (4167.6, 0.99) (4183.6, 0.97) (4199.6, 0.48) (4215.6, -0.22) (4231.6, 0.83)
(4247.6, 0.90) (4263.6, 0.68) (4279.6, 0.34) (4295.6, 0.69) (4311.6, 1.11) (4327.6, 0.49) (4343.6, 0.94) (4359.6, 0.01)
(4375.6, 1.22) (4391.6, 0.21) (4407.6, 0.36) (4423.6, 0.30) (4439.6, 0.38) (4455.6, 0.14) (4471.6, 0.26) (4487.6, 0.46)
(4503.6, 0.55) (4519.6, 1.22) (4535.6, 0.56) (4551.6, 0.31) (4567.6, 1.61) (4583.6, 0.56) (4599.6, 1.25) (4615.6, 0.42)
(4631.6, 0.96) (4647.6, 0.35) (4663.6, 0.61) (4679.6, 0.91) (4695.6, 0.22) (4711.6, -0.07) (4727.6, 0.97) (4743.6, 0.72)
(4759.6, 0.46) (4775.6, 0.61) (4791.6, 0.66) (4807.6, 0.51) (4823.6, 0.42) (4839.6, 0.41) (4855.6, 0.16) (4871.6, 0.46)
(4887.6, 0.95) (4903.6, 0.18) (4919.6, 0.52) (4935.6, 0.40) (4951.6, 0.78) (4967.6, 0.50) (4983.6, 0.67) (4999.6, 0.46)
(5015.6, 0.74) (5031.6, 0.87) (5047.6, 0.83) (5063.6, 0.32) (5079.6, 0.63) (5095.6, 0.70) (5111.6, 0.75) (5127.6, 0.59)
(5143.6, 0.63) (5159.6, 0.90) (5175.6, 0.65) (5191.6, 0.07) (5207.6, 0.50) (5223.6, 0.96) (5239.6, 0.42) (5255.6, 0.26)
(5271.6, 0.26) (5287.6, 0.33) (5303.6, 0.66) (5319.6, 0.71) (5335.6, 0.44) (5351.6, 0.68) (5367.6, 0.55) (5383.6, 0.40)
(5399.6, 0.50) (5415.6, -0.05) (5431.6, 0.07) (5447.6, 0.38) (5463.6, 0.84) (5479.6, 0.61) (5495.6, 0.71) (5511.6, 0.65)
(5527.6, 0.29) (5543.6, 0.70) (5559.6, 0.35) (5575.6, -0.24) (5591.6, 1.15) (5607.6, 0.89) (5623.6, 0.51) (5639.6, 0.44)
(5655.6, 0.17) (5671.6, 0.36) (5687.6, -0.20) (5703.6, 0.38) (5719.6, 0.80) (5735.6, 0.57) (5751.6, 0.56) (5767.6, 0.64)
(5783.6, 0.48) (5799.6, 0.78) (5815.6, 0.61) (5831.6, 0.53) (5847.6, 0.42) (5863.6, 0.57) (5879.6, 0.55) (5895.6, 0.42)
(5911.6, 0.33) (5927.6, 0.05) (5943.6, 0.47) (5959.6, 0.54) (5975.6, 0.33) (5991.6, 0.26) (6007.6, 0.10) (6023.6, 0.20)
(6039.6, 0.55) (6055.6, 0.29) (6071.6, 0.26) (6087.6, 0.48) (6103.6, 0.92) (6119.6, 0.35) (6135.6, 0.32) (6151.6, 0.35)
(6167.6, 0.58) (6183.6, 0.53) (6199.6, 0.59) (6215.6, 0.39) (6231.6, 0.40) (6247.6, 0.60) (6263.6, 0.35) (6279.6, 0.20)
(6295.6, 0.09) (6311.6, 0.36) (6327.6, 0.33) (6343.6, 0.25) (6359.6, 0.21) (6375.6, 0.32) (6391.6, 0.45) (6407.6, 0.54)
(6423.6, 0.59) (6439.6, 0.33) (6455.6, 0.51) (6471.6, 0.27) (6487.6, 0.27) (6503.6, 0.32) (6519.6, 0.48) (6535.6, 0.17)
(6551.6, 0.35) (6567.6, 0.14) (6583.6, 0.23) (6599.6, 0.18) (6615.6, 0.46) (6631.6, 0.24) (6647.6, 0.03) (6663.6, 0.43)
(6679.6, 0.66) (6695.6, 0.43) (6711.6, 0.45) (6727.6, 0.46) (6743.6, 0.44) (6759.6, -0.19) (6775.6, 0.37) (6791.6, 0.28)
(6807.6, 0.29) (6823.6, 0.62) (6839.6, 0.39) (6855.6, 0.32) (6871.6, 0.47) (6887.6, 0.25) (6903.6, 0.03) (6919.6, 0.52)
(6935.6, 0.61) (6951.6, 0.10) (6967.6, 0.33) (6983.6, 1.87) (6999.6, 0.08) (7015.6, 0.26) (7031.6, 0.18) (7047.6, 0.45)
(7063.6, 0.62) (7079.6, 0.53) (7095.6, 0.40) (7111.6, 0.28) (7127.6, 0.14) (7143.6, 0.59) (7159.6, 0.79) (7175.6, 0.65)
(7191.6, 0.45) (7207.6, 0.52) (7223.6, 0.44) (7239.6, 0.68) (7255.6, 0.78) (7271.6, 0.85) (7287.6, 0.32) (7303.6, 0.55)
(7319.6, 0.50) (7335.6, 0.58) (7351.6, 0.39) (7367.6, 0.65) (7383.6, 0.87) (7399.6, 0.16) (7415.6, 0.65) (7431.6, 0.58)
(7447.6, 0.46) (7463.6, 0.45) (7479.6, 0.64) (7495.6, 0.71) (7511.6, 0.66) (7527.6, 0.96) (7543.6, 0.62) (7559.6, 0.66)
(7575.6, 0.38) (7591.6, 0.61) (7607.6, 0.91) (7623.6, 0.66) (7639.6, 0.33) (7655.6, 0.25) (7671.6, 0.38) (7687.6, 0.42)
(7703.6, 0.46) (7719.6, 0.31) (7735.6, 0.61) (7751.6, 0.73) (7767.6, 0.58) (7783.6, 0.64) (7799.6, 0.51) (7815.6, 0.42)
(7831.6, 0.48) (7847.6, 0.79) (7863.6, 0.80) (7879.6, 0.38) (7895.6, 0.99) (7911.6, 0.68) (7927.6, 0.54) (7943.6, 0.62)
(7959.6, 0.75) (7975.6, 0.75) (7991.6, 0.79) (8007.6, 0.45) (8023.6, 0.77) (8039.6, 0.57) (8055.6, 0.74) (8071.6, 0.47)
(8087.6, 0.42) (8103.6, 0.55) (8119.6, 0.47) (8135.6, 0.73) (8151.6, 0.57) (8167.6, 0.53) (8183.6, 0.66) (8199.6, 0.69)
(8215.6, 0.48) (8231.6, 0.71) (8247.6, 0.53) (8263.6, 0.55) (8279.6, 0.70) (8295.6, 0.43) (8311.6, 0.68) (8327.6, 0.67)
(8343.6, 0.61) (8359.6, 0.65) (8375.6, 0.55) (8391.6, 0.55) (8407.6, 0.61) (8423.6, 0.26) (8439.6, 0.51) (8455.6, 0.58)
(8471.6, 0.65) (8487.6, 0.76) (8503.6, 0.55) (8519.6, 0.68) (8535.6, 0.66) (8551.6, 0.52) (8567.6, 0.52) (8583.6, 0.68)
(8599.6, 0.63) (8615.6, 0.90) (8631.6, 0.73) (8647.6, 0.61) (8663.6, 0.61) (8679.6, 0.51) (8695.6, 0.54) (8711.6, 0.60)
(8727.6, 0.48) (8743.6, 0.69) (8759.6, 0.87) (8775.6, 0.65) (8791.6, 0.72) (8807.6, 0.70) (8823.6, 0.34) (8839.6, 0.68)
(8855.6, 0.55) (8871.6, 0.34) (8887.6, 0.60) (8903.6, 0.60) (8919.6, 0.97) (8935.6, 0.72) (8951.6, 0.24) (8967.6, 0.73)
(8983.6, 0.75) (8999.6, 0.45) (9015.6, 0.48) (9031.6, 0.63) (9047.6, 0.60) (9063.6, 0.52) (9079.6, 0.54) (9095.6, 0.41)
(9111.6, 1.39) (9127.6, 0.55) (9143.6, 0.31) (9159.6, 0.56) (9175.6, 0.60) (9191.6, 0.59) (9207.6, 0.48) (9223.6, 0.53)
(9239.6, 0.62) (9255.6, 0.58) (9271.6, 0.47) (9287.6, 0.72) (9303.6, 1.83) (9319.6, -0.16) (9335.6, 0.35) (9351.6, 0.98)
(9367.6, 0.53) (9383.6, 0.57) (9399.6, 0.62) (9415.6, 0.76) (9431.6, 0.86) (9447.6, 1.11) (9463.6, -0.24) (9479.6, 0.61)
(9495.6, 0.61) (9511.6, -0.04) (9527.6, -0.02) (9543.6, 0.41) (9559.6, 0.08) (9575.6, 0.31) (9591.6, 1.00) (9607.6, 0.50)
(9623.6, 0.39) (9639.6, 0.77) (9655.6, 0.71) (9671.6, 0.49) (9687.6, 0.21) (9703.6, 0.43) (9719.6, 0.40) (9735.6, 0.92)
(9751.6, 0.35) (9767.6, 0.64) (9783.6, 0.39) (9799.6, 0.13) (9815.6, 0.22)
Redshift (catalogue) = 0.87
